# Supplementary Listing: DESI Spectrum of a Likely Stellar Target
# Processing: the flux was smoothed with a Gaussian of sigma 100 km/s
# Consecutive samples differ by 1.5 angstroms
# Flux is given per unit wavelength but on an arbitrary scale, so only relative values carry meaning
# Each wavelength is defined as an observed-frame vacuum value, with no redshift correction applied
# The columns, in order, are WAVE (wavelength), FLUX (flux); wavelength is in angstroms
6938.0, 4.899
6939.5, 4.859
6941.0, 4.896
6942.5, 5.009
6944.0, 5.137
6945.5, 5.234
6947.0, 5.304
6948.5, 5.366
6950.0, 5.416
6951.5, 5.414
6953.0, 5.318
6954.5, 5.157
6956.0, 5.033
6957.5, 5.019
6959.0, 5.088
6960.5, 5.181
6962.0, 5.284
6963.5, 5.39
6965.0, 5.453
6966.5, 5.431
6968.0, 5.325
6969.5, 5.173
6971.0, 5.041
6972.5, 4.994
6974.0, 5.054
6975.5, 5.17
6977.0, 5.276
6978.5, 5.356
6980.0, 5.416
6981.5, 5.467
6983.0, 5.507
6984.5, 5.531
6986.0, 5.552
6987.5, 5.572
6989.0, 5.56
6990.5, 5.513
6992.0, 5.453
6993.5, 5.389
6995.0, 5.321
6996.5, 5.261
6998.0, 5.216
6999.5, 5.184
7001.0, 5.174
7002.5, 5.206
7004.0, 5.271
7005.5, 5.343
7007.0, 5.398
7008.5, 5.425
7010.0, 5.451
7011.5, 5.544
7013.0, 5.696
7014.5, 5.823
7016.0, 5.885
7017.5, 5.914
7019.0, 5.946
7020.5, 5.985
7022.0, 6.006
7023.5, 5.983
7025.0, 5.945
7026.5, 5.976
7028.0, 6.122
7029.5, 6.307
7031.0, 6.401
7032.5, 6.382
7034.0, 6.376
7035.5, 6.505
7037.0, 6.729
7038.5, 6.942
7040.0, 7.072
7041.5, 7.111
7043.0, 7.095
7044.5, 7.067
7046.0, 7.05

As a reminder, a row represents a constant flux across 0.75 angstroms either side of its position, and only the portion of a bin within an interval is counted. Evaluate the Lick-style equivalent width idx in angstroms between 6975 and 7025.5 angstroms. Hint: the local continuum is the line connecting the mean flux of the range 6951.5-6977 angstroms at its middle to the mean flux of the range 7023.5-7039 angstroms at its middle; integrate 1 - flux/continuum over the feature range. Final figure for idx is 2.5 angstroms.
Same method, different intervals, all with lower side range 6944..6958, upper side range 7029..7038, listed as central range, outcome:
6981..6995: 0.7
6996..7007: 1.4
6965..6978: 0.8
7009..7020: 0.8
